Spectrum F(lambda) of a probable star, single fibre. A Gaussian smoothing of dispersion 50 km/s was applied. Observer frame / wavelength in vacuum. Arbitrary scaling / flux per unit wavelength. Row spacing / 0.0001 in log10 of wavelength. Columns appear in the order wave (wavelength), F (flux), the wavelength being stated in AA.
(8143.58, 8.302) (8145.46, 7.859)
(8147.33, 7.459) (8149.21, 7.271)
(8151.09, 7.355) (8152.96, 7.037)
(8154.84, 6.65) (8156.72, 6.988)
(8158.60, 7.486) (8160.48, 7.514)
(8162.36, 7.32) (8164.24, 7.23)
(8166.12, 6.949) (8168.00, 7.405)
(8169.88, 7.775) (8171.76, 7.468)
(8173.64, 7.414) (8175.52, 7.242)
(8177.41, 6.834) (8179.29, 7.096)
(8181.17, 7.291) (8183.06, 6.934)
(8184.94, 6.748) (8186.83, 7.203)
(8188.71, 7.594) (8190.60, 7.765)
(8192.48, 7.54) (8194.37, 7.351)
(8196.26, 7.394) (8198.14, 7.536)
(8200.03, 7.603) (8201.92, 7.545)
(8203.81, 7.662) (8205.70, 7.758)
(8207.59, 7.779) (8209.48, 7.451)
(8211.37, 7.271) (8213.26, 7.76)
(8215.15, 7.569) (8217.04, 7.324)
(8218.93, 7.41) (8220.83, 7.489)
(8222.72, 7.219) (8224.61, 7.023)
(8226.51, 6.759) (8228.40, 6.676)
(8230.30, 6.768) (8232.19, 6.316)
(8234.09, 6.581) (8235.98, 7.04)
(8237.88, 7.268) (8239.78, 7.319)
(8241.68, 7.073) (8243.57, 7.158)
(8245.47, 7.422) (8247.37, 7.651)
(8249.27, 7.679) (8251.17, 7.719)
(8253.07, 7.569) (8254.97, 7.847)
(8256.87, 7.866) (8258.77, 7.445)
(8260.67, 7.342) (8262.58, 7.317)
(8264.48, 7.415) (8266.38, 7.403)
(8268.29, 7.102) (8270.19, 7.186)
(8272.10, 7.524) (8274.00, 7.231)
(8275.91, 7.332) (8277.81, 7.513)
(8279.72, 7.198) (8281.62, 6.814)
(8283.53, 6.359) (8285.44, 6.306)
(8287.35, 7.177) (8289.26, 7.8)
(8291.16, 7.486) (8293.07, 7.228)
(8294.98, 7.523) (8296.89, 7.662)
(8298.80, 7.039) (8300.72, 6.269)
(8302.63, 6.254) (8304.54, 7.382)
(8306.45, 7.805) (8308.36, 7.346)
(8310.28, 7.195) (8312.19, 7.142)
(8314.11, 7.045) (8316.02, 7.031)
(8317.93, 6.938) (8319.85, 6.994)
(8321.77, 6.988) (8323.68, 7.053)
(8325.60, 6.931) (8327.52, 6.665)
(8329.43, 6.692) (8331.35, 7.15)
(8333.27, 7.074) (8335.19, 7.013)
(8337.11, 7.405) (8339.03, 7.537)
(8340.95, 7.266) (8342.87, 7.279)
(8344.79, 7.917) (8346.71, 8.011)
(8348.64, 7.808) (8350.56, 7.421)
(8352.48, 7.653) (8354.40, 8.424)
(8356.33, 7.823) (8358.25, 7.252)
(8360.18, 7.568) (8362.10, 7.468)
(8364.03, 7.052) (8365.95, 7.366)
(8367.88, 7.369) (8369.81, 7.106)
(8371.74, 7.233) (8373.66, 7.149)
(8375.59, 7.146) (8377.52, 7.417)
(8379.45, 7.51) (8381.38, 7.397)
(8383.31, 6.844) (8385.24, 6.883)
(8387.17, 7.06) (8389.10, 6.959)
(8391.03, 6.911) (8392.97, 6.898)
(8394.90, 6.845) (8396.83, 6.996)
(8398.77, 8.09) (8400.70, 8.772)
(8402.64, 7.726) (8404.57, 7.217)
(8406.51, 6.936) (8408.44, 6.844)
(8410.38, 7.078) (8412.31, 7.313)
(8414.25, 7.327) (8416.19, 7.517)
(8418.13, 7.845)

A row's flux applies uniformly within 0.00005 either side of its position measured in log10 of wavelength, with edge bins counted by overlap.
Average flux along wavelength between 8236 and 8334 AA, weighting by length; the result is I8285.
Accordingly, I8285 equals 7.21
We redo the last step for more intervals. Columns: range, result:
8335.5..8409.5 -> 7.38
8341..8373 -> 7.54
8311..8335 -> 6.98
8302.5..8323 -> 7.14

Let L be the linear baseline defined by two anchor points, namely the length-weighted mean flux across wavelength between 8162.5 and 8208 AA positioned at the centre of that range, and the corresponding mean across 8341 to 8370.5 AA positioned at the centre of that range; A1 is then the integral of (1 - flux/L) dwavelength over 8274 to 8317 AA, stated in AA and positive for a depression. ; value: 2.1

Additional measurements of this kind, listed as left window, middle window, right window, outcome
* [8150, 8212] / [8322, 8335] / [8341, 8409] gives 0.77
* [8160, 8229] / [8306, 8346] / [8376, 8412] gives 0.65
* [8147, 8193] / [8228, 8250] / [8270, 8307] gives 0.33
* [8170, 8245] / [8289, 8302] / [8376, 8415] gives 0.05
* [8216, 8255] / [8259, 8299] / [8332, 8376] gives 0.24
